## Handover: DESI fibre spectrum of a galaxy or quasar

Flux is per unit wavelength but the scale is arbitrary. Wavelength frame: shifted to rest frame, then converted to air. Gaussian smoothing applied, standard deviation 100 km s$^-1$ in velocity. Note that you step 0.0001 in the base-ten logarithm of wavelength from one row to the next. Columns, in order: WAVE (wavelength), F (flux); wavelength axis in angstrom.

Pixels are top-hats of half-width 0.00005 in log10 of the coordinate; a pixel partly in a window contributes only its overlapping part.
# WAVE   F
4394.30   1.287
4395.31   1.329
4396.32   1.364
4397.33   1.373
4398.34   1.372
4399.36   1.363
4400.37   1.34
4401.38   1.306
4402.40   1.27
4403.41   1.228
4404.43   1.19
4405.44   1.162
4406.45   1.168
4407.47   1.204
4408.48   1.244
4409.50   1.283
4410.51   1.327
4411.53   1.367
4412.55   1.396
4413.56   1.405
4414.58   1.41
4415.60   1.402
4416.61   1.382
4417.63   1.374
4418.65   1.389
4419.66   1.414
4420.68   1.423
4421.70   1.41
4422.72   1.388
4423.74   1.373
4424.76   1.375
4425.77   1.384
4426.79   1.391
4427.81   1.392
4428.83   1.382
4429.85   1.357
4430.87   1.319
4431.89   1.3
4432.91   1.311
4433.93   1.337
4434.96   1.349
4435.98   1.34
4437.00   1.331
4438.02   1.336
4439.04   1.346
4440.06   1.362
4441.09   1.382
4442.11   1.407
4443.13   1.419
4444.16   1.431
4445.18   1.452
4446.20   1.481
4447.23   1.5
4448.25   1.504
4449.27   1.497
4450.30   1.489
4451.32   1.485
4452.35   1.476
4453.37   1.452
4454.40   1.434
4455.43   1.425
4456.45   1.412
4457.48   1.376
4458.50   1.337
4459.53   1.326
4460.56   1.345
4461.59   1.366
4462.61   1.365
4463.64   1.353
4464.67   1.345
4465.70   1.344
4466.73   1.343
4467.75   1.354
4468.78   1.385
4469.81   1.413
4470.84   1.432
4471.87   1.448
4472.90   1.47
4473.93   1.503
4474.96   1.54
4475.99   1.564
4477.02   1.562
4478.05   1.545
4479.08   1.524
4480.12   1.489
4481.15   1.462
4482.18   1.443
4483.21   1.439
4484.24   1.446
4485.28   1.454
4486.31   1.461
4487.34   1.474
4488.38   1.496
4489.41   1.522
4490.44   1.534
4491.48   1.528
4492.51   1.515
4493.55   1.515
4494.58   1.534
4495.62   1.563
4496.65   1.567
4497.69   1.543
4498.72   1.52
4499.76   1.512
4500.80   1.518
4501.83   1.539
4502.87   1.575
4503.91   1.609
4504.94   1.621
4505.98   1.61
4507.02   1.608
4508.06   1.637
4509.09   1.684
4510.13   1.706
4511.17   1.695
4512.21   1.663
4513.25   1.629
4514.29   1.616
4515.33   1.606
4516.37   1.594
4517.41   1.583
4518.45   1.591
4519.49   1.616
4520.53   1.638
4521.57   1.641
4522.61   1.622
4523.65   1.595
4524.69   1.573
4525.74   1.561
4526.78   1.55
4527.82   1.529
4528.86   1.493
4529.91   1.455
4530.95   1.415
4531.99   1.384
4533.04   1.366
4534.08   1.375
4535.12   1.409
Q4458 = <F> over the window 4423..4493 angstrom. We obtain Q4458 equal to 1.42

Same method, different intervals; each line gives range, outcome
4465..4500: 1.48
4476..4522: 1.56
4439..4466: 1.41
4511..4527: 1.61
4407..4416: 1.34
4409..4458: 1.4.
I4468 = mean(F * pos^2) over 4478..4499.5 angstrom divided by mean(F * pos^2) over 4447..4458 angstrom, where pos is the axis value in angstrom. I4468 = 1.0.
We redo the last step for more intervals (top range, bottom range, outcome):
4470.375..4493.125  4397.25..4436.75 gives 1.15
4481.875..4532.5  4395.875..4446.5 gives 1.20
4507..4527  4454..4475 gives 1.19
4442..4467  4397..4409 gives 1.14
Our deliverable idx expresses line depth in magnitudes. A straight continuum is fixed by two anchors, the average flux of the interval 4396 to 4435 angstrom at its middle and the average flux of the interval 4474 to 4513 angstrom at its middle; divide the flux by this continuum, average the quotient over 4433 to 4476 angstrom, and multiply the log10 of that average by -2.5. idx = 0.03 mag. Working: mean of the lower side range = 1.34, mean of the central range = 1.41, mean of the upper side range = 1.55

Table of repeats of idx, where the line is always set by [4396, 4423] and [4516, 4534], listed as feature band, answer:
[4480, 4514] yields -0.04 mag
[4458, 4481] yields 0.01 mag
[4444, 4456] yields -0.05 mag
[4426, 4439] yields 0.02 mag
